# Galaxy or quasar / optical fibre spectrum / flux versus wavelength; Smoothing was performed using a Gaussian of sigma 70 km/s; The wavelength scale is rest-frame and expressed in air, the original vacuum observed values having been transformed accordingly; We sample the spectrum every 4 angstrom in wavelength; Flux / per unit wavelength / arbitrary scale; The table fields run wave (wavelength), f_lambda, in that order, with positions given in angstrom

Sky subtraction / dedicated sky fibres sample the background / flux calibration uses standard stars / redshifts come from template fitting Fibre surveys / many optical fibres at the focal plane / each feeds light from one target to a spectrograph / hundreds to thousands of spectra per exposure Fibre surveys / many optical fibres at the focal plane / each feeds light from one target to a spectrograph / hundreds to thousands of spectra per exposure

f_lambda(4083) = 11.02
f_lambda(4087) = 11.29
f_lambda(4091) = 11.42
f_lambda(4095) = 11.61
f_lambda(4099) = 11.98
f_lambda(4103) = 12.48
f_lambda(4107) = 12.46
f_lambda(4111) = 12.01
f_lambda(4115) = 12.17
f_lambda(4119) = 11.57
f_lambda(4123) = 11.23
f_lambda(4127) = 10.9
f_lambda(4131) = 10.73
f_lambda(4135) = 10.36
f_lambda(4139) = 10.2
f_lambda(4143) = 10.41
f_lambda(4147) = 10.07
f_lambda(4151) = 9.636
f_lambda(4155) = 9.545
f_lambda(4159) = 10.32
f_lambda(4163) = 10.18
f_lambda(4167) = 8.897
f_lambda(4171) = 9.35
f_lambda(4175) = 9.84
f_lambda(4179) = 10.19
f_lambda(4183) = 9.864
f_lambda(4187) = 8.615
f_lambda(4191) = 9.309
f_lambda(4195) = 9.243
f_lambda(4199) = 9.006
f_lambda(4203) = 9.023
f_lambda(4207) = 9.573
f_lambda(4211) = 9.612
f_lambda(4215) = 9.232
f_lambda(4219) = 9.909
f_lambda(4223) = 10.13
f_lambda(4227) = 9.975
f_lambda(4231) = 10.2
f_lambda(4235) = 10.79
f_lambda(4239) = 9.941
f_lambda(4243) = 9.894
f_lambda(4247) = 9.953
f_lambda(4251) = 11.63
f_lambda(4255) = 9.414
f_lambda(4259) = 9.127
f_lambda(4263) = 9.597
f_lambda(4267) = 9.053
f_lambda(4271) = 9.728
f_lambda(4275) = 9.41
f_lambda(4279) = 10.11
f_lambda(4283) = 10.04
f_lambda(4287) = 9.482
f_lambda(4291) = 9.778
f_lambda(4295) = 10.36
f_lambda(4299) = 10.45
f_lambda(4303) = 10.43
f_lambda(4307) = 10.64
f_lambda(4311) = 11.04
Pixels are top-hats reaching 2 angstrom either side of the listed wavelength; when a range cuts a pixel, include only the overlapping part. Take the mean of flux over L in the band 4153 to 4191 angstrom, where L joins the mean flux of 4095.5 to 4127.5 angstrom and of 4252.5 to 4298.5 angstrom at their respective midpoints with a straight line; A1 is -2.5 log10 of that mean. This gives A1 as 0.15 mag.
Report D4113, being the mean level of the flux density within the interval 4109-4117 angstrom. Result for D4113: 12.1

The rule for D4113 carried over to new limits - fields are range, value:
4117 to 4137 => 11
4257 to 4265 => 9.36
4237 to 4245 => 9.92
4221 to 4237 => 10.3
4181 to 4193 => 9.26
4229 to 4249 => 10.2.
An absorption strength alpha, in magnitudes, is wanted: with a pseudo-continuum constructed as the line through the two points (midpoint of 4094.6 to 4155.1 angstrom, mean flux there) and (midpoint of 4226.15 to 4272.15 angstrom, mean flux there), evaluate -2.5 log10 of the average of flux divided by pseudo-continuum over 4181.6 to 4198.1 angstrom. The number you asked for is 0.14 mag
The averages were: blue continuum 11.1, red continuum 9.94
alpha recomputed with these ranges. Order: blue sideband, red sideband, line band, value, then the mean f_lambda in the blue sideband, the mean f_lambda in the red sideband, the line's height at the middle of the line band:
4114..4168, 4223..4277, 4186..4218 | 0.10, 10.4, 9.91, 10.1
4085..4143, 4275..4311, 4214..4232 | 0.08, 11.4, 10.2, 10.7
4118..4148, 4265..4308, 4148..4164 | 0.07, 10.7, 9.94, 10.6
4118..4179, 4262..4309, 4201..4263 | 0.02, 10.2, 9.93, 10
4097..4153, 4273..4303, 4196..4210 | 0.15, 11.2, 9.98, 10.6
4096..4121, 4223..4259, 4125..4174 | 0.15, 12.1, 10.2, 11.5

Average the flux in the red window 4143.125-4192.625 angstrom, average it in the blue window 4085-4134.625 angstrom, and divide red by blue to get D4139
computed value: 0.8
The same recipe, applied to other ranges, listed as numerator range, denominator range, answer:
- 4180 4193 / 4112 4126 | 0.80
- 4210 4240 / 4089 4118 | 0.83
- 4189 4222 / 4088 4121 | 0.79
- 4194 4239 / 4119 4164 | 0.94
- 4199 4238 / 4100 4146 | 0.87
